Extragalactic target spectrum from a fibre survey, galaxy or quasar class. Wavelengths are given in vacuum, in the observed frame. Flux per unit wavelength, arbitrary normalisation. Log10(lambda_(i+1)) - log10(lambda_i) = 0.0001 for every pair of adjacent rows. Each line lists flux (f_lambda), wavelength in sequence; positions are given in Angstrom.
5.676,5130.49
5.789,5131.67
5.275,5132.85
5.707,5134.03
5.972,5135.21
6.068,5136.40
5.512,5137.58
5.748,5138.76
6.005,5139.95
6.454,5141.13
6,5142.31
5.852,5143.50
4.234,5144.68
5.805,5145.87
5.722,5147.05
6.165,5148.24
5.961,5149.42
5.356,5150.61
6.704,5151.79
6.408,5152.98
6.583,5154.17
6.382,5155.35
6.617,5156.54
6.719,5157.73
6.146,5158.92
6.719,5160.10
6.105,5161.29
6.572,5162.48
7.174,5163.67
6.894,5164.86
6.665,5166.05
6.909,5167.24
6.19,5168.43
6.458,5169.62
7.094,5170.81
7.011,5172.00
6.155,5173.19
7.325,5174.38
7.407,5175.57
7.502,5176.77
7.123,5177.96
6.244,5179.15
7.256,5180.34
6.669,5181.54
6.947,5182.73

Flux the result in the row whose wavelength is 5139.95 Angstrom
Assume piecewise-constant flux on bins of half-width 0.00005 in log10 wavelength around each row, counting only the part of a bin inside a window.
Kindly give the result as 6.005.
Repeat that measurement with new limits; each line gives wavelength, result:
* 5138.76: 5.748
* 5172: 7.011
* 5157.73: 6.719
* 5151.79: 6.704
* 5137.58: 5.512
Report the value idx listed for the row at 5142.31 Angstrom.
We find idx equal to 6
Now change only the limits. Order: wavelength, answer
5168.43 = 6.19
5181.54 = 6.669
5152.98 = 6.408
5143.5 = 5.852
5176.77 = 7.502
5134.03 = 5.707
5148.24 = 6.165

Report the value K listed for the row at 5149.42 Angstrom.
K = 5.961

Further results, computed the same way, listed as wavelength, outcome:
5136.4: 6.068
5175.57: 7.407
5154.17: 6.583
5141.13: 6.454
